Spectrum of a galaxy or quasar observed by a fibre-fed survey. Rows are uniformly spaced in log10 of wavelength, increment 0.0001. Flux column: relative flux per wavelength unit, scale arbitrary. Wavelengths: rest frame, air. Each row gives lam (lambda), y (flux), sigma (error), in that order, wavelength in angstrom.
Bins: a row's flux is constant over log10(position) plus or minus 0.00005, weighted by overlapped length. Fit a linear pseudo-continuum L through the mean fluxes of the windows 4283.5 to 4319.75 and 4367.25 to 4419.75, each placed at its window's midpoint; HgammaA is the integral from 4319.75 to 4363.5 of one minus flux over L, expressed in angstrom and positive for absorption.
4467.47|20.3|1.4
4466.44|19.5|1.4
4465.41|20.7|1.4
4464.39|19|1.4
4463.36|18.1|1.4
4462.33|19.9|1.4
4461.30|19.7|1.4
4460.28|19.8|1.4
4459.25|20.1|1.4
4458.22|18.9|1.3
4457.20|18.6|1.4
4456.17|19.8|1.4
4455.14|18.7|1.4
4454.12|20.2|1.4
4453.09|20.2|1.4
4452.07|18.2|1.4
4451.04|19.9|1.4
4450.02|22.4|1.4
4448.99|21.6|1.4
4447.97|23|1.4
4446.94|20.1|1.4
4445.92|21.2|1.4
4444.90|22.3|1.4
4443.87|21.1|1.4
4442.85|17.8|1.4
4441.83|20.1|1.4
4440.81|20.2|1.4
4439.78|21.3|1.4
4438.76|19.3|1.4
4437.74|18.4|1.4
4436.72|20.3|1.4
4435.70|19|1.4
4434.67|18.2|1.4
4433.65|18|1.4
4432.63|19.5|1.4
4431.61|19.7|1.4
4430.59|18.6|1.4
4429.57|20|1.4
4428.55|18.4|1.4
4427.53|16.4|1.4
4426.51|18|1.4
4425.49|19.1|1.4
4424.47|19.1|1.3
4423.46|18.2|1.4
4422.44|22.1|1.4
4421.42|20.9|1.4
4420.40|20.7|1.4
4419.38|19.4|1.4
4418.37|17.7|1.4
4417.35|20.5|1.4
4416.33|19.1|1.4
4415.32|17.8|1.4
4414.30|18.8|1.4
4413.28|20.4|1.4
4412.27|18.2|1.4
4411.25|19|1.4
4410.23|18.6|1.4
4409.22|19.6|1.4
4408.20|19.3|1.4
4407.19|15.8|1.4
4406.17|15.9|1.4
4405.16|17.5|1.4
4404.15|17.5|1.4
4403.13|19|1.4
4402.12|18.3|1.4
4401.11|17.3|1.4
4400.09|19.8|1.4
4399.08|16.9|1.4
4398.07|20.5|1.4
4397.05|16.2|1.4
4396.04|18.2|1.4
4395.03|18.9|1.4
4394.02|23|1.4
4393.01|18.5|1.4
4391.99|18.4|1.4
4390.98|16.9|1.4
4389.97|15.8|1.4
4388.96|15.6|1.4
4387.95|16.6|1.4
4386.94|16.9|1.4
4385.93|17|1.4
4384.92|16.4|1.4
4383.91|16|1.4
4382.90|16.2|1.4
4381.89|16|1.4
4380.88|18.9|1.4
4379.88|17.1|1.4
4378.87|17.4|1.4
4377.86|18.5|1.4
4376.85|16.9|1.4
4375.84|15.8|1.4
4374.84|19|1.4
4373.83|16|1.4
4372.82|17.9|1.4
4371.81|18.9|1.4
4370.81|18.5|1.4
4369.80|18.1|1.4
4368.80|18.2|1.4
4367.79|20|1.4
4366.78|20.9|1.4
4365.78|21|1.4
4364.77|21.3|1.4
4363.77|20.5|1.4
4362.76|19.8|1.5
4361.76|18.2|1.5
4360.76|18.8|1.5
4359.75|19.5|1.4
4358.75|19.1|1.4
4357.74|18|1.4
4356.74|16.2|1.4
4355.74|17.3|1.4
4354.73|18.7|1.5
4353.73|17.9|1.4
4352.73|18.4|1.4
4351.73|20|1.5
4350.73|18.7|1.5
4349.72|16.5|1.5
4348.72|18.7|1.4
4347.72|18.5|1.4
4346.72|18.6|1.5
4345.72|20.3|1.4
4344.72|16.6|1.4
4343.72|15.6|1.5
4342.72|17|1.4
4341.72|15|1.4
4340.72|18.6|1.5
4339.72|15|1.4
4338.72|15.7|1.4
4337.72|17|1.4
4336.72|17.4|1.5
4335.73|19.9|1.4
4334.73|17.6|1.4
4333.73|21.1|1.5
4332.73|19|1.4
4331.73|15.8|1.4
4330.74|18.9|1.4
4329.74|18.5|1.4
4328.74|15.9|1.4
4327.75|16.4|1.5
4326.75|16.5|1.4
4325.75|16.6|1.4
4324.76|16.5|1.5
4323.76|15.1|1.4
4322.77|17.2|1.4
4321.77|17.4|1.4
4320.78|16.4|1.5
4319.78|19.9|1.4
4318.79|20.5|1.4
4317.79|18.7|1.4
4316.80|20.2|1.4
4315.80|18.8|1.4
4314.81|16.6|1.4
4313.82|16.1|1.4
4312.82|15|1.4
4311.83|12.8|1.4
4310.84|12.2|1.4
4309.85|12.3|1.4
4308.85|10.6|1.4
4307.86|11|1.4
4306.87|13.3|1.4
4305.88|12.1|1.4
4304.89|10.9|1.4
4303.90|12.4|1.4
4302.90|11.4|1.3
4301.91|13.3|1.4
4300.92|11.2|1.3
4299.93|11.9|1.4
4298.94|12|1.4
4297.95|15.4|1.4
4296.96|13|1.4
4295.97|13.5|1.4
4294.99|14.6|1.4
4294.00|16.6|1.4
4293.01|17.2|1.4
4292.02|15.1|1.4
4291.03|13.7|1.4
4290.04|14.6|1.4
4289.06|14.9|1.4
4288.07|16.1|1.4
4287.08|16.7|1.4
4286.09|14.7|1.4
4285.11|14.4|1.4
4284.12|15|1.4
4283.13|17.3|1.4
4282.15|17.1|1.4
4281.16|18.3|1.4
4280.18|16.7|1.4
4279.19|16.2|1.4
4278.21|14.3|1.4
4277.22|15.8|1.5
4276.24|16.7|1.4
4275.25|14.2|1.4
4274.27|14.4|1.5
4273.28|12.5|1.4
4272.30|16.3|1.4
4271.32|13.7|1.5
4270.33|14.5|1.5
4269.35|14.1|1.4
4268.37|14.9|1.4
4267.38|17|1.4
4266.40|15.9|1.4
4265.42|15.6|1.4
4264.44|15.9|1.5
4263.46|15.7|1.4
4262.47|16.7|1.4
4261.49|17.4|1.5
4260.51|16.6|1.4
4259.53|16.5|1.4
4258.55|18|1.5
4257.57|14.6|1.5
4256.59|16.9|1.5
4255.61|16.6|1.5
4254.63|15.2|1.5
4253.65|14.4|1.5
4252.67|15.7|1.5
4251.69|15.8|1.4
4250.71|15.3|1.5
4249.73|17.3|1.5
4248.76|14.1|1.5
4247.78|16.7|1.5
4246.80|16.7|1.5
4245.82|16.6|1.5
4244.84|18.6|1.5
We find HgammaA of -4.7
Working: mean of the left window 14.5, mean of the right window 18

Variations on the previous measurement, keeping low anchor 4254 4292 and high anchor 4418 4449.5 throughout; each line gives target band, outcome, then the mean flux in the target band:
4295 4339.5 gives 3.36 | 15.5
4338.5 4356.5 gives -0.10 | 17.6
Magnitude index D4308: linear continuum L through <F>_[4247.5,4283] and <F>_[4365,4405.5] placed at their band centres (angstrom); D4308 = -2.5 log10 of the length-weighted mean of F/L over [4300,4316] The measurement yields 0.26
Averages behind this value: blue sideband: 15.8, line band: 13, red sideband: 17.9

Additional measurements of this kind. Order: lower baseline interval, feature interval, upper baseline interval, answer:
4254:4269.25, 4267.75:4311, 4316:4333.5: 0.177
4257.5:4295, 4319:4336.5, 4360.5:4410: -0.051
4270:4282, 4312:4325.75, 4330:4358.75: -0.033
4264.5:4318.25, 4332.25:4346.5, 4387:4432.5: -0.085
